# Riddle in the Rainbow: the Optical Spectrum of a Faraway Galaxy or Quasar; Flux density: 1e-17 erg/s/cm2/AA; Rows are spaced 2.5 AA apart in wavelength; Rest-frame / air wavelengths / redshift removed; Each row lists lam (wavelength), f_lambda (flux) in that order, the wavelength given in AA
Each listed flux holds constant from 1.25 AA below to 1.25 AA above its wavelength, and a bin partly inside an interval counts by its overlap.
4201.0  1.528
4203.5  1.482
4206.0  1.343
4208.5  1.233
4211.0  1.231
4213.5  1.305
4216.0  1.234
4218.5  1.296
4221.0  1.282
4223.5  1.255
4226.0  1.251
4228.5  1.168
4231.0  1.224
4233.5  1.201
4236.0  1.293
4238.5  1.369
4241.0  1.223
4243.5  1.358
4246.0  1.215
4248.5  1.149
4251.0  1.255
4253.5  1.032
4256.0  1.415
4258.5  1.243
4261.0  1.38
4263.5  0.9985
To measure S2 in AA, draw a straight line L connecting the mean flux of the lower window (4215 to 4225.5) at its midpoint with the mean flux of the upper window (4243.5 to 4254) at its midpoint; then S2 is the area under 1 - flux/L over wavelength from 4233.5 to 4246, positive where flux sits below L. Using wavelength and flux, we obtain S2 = -0.74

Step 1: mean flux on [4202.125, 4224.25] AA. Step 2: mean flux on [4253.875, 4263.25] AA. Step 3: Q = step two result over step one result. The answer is 0.99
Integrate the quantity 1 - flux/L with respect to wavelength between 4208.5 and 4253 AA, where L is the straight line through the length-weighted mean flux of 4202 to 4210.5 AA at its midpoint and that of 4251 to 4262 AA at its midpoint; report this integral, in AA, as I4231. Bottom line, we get 1.9 AA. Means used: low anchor 1.35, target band 1.25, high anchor 1.26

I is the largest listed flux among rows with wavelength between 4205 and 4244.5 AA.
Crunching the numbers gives 1.369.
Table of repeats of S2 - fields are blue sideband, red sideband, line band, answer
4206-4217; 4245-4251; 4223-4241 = -0.37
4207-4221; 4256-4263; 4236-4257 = 0.56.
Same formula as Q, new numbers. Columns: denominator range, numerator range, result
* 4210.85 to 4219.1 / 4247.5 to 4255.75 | 0.93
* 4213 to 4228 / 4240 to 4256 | 0.97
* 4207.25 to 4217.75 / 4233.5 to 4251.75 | 1.01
